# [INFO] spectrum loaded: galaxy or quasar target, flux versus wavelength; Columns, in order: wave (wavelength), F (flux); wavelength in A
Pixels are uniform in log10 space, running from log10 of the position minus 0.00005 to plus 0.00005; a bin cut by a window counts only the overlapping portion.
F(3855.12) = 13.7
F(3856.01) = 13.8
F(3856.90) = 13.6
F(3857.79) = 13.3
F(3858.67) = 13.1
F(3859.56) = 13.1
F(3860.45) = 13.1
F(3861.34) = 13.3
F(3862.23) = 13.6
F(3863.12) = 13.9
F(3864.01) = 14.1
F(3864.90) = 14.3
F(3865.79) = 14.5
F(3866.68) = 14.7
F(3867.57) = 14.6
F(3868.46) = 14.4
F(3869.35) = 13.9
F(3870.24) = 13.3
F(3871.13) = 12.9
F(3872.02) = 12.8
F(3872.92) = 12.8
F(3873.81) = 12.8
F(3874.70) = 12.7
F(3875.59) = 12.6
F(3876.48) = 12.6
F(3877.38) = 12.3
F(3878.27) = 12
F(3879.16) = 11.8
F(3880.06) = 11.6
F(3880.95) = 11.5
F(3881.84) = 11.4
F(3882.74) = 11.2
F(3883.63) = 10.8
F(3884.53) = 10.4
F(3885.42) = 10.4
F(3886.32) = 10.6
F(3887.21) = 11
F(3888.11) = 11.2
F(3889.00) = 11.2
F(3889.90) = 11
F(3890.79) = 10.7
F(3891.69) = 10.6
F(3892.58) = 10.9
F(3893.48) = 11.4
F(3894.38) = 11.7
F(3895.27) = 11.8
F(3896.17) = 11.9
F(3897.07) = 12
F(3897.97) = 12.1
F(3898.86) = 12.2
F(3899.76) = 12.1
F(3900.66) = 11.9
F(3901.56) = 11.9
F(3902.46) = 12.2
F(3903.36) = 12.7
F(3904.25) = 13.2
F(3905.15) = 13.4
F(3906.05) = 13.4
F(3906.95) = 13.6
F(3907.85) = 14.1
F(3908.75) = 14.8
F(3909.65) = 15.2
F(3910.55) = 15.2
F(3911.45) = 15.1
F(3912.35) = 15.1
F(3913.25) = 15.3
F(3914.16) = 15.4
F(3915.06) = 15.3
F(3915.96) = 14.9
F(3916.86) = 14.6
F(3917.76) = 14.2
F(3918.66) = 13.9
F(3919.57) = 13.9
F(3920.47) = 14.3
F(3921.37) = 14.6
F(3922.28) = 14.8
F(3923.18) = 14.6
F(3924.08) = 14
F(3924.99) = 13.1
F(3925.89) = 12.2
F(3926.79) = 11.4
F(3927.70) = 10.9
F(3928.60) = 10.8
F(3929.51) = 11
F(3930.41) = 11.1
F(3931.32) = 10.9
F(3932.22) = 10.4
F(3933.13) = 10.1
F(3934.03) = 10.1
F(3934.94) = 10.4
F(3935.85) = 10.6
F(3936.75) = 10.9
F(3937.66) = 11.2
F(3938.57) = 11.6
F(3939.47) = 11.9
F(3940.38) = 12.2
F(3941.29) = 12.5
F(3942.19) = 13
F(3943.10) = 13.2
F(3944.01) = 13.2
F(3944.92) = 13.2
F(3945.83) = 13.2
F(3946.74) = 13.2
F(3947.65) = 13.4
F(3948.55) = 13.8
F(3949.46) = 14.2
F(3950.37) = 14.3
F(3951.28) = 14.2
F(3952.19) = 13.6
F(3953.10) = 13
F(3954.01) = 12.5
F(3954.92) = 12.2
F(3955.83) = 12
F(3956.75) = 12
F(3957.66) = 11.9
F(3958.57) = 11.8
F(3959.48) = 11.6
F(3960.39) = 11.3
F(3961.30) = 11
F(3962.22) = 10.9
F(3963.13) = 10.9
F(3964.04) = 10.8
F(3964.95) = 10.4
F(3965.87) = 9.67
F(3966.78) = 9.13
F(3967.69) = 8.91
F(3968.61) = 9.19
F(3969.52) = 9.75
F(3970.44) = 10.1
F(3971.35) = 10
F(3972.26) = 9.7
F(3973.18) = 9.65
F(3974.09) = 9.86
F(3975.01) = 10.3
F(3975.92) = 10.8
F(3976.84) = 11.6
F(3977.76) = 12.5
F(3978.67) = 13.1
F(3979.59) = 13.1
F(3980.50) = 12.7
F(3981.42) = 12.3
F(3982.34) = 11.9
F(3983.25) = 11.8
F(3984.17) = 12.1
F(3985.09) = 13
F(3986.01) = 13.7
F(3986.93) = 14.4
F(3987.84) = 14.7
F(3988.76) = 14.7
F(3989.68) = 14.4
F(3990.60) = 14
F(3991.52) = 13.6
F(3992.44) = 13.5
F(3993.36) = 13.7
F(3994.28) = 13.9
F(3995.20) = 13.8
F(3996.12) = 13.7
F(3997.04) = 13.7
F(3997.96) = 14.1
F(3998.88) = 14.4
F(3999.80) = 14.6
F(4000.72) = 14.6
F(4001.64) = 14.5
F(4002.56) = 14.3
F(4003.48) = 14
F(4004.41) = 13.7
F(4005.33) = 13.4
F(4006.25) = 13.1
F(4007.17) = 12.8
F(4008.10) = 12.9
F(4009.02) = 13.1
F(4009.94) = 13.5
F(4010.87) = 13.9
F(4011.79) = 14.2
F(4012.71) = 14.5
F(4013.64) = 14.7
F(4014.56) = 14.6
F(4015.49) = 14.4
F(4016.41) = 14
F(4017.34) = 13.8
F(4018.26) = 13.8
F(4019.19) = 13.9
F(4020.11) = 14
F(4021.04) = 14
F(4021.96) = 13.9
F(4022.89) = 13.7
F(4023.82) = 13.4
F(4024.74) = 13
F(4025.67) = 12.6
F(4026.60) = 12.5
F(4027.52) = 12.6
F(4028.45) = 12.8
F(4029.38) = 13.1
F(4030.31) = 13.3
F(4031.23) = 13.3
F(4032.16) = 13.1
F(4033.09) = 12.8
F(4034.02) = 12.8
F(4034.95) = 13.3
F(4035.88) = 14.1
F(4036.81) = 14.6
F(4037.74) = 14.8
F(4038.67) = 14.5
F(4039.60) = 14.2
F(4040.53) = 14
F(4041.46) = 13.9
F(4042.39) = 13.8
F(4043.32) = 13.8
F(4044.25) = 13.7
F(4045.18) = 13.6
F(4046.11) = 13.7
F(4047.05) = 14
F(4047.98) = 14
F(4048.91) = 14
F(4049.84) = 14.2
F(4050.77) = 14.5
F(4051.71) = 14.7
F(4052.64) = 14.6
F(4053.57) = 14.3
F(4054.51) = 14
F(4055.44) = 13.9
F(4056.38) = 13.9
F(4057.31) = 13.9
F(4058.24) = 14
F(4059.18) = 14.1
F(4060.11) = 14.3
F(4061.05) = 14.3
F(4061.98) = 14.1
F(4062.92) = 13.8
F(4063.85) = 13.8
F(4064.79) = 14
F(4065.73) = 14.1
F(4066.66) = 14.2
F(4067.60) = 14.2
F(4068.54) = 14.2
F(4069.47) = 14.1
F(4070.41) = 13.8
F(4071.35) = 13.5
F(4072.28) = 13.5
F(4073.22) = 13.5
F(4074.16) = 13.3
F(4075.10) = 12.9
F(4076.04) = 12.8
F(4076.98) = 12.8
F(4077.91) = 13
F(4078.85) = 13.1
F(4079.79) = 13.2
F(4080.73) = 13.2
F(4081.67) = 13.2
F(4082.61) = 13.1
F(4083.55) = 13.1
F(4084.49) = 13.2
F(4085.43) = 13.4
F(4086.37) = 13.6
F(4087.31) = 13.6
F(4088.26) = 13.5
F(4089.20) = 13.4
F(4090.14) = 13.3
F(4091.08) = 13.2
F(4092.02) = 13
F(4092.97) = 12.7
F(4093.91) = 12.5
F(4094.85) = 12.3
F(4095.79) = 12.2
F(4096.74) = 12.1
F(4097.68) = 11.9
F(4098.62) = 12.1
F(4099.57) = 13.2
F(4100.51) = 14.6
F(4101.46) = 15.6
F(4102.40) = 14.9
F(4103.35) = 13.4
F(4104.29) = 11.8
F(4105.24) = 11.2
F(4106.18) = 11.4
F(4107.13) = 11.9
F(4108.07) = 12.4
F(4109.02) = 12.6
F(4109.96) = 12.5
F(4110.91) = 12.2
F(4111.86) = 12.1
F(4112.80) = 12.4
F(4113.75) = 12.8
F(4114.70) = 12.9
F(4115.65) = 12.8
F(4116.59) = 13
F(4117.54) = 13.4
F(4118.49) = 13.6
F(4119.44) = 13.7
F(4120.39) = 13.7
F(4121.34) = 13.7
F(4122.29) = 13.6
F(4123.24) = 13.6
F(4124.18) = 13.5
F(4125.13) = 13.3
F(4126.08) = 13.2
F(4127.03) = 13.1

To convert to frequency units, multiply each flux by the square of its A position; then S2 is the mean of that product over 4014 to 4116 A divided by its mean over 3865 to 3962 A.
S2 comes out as 1.2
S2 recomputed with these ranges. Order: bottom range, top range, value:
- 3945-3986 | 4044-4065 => 1.26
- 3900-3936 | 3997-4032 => 1.10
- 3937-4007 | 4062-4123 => 1.12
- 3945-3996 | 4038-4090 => 1.19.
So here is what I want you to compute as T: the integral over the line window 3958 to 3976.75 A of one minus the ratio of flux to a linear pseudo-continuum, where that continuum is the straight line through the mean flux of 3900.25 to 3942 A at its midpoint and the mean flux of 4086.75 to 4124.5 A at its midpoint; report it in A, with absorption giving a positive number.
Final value 3.8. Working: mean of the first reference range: 12.9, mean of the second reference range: 13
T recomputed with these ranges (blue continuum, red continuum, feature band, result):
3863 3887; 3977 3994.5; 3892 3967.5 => 2.1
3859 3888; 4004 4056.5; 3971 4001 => 1.3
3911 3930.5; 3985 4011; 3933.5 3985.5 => 7.8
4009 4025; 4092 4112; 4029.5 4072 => -1.6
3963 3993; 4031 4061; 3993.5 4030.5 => -2.6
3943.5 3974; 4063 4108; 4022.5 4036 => -0.6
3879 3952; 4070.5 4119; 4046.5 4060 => -1.3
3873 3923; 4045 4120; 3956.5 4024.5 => 1.8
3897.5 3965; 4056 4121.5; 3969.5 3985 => 1.9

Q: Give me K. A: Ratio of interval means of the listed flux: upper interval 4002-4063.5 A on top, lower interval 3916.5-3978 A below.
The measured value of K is 1.2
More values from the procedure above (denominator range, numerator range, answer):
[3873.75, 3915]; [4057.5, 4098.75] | 1.08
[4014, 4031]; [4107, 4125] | 0.96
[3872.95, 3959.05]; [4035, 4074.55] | 1.12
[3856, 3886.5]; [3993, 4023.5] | 1.09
